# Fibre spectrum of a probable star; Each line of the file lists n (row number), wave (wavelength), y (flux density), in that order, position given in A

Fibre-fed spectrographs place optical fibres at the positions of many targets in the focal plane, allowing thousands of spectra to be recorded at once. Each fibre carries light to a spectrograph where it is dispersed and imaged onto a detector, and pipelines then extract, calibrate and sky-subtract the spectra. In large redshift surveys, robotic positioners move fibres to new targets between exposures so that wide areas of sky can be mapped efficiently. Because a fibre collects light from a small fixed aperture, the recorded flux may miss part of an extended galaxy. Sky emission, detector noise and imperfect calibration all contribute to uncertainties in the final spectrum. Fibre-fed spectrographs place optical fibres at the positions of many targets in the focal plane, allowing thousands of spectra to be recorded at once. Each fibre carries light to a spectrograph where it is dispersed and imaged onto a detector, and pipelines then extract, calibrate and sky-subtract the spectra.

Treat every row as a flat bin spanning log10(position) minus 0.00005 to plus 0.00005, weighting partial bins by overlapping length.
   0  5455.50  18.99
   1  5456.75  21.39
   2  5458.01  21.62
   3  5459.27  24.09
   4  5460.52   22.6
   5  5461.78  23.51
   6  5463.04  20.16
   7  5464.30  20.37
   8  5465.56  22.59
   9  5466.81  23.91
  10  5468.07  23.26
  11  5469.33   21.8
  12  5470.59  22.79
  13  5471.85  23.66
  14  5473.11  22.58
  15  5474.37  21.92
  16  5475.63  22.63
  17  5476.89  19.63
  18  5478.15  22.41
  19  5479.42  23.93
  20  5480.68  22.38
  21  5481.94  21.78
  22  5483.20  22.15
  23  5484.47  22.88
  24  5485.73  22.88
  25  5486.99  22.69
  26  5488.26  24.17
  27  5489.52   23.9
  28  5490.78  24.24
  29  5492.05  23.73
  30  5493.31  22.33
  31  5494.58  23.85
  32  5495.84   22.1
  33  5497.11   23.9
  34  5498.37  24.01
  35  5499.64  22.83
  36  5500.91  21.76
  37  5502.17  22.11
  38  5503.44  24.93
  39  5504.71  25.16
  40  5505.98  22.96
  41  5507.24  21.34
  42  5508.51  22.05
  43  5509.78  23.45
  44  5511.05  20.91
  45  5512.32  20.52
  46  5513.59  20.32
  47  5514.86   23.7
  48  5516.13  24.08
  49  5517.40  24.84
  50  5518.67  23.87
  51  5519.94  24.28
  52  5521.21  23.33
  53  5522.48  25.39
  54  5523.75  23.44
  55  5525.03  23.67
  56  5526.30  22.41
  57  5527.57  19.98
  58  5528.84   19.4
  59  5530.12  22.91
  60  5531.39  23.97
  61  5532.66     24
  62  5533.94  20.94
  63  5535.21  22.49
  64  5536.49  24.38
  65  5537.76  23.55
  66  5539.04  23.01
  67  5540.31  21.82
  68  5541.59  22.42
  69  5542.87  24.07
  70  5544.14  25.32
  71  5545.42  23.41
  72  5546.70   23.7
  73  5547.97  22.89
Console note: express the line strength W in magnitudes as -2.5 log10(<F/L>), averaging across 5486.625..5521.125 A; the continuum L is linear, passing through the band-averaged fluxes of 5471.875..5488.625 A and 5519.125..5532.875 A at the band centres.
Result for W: -0.02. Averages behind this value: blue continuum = 22.5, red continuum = 23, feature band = 23.1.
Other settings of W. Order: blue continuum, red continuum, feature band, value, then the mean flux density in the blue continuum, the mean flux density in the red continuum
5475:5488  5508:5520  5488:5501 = -0.041 mag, 22.4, 22.7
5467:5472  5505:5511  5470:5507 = -0.014 mag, 22.9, 22.5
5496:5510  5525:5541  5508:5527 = -0.014 mag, 23.1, 22.5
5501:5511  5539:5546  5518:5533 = 0.006 mag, 22.9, 23.4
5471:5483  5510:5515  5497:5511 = -0.072 mag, 22.3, 21.3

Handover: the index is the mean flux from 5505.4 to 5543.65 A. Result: 22.8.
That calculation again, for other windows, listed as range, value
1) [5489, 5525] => 23.2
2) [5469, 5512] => 22.8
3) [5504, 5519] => 22.8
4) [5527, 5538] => 22.4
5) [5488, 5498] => 23.5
